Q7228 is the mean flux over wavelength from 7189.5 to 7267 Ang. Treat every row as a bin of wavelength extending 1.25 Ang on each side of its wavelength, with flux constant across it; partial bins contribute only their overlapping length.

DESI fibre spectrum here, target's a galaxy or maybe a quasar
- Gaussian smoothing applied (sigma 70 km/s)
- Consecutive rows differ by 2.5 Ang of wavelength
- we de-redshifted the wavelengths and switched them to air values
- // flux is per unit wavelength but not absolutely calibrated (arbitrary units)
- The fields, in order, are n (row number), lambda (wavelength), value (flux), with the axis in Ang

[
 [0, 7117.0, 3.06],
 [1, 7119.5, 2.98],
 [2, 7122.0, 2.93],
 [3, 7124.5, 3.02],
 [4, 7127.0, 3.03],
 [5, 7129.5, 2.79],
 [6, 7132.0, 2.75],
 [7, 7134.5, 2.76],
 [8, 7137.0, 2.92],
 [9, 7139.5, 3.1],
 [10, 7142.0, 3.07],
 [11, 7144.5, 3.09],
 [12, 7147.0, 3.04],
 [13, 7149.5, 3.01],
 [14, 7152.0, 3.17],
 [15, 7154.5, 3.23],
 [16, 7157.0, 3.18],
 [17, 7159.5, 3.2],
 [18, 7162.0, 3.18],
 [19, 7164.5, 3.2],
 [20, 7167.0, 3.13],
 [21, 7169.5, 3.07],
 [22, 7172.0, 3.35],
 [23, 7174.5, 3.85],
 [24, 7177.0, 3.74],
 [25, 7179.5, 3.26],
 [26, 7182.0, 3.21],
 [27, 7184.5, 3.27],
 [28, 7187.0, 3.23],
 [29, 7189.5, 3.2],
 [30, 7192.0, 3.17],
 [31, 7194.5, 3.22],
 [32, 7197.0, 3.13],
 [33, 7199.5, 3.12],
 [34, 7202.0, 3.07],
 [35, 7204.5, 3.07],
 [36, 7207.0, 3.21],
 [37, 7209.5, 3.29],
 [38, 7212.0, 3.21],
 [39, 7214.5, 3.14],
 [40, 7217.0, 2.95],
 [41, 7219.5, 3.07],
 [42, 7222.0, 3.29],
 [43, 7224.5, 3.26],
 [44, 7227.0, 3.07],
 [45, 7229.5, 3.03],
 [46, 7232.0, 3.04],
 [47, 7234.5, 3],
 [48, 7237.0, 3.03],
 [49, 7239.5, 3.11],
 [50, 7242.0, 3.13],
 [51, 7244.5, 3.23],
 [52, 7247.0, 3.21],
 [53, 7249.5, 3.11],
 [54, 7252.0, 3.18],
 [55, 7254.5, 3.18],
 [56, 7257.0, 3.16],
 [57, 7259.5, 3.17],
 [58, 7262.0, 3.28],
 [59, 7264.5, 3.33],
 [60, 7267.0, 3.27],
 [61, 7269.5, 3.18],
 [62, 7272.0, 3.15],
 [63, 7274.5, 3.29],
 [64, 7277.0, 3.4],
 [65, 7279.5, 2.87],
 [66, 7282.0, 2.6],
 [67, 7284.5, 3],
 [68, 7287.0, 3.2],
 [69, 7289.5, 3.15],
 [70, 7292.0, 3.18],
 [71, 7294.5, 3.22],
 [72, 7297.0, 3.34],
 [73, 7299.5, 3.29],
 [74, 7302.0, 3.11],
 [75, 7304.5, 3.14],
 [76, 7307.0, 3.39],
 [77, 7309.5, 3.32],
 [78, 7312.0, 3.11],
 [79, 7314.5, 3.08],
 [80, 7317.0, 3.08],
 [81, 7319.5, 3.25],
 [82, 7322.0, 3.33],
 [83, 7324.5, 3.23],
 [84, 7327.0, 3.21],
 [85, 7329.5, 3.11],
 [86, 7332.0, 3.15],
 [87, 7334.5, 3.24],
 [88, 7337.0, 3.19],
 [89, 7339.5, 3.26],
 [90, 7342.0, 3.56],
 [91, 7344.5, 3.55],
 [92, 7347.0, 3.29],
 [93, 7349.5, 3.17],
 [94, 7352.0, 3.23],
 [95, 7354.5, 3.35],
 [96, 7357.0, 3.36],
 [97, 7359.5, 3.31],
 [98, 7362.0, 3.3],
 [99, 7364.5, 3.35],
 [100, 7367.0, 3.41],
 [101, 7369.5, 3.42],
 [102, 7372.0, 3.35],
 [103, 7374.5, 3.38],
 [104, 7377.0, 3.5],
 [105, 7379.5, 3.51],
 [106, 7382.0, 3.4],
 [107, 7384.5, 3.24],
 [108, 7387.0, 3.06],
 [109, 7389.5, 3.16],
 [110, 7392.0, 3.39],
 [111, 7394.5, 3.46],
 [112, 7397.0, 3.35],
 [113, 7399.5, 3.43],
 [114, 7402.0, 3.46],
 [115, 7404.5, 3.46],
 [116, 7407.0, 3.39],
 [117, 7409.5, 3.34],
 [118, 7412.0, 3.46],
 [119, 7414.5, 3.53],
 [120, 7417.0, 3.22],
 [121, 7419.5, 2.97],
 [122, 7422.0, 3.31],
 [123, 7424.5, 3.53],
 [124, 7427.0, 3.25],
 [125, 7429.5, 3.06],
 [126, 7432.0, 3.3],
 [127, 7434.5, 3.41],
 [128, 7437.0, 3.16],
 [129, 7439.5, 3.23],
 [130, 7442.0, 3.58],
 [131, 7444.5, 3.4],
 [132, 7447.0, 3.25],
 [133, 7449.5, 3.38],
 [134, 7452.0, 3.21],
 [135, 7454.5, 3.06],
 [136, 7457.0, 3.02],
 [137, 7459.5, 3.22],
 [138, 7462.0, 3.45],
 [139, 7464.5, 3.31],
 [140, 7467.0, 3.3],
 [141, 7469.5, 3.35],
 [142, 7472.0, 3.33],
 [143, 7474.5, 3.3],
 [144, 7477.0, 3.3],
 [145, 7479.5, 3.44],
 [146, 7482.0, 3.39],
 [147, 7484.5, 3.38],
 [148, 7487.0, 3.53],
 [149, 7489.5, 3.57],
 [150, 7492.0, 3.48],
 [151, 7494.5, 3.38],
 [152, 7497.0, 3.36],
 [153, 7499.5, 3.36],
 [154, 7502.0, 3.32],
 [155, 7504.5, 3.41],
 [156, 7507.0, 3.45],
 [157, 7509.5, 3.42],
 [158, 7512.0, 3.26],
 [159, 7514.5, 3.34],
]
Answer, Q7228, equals 3.15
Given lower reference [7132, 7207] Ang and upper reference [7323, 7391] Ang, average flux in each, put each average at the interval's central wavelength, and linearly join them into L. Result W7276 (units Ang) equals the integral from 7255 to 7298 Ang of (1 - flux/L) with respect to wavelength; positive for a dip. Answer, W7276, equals 1.1 Ang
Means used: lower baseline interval 3.17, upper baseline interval 3.31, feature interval 3.16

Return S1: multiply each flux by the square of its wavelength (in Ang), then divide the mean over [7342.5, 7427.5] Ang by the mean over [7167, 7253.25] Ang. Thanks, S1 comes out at 1.10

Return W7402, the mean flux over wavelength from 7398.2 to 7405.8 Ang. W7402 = 3.45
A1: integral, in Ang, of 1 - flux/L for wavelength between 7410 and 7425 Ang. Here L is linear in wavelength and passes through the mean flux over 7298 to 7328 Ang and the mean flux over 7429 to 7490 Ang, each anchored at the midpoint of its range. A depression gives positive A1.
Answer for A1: -0.2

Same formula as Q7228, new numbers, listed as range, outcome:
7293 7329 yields 3.22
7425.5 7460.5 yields 3.25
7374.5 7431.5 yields 3.34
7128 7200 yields 3.16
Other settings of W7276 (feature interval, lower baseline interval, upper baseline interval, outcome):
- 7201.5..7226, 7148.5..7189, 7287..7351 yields 0.8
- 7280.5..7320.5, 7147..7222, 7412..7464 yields 1.1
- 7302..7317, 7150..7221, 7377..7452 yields 0.4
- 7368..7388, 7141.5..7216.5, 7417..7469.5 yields -0.7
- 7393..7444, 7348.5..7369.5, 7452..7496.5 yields -0.3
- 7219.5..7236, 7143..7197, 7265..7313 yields 0.5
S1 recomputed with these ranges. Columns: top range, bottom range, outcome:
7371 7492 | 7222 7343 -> 1.09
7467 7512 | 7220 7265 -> 1.15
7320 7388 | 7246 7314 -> 1.06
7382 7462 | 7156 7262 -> 1.10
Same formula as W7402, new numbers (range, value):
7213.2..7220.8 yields 3.06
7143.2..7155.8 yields 3.11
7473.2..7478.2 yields 3.3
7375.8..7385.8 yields 3.41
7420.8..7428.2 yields 3.36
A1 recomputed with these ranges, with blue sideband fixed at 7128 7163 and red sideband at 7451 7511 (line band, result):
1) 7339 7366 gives -0.96 Ang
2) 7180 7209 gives -0.93 Ang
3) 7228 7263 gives -0.04 Ang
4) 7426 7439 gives 0.26 Ang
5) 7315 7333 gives 0.06 Ang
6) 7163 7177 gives -1.36 Ang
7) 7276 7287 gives 0.62 Ang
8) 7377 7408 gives -0.95 Ang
